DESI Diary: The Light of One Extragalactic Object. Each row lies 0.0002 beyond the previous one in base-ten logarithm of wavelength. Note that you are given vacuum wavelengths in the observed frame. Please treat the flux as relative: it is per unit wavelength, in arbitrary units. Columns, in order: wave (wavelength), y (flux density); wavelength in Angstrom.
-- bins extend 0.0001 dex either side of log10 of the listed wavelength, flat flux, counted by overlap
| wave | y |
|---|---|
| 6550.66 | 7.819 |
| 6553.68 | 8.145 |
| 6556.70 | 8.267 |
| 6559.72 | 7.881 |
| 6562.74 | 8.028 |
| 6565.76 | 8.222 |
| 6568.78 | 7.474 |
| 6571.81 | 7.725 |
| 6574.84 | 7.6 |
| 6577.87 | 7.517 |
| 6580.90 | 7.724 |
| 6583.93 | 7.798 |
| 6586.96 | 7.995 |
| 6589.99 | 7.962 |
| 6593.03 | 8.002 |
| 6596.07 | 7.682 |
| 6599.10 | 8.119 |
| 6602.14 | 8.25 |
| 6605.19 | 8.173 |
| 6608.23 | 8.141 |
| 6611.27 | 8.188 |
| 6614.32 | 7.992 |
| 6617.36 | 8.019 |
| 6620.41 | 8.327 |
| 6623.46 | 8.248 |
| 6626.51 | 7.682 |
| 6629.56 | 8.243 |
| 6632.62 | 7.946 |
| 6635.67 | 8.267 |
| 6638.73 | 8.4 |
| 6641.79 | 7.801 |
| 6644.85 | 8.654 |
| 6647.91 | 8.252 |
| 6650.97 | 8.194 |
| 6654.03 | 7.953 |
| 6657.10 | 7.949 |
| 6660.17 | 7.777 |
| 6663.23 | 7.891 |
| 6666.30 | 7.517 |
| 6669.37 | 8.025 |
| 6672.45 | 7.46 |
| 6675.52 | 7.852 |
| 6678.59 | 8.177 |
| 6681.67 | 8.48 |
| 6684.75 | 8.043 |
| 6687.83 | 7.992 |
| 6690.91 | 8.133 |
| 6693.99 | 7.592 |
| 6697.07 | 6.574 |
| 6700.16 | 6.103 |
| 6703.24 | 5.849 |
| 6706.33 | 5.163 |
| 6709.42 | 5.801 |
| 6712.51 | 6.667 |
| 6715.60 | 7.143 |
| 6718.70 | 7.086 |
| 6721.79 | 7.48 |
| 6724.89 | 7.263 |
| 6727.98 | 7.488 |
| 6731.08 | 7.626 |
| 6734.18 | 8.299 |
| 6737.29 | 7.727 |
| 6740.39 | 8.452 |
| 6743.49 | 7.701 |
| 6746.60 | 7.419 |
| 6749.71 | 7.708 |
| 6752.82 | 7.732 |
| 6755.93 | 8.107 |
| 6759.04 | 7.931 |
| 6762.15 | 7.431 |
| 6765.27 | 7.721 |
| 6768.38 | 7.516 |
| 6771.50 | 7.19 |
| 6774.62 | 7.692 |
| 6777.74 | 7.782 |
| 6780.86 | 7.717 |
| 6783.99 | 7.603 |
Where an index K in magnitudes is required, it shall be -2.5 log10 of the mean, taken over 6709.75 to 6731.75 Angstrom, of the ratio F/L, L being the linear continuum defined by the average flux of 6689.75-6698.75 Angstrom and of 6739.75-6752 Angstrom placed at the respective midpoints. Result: 0.06 mag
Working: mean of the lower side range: 7.38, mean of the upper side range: 7.77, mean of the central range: 7.16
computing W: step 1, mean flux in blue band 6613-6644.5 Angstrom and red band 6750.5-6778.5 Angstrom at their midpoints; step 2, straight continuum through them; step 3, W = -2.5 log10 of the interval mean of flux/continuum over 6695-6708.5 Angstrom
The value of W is 0.30 mag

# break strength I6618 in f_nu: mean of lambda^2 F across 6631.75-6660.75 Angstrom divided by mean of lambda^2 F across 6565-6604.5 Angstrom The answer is 1.06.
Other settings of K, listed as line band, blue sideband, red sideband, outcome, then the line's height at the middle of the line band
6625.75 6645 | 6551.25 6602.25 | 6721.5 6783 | -0.040 mag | 7.83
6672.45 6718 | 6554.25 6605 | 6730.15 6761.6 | 0.109 mag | 7.87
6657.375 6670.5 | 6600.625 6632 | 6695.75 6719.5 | -0.095 mag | 7.15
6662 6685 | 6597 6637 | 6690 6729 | -0.091 mag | 7.29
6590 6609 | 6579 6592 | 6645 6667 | -0.021 mag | 7.89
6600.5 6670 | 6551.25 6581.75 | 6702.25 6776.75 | -0.058 mag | 7.66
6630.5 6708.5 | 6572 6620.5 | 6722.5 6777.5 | 0.023 mag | 7.83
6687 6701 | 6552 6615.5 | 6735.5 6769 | 0.077 mag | 7.84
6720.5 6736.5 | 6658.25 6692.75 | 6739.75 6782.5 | 0.022 mag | 7.79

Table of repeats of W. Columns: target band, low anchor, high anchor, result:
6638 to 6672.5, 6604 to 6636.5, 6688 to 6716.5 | -0.07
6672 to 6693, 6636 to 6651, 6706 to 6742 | -0.04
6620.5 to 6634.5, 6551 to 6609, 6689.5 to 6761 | -0.05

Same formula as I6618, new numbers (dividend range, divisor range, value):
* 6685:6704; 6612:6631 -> 0.90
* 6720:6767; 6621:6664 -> 0.98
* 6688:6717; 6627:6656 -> 0.83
